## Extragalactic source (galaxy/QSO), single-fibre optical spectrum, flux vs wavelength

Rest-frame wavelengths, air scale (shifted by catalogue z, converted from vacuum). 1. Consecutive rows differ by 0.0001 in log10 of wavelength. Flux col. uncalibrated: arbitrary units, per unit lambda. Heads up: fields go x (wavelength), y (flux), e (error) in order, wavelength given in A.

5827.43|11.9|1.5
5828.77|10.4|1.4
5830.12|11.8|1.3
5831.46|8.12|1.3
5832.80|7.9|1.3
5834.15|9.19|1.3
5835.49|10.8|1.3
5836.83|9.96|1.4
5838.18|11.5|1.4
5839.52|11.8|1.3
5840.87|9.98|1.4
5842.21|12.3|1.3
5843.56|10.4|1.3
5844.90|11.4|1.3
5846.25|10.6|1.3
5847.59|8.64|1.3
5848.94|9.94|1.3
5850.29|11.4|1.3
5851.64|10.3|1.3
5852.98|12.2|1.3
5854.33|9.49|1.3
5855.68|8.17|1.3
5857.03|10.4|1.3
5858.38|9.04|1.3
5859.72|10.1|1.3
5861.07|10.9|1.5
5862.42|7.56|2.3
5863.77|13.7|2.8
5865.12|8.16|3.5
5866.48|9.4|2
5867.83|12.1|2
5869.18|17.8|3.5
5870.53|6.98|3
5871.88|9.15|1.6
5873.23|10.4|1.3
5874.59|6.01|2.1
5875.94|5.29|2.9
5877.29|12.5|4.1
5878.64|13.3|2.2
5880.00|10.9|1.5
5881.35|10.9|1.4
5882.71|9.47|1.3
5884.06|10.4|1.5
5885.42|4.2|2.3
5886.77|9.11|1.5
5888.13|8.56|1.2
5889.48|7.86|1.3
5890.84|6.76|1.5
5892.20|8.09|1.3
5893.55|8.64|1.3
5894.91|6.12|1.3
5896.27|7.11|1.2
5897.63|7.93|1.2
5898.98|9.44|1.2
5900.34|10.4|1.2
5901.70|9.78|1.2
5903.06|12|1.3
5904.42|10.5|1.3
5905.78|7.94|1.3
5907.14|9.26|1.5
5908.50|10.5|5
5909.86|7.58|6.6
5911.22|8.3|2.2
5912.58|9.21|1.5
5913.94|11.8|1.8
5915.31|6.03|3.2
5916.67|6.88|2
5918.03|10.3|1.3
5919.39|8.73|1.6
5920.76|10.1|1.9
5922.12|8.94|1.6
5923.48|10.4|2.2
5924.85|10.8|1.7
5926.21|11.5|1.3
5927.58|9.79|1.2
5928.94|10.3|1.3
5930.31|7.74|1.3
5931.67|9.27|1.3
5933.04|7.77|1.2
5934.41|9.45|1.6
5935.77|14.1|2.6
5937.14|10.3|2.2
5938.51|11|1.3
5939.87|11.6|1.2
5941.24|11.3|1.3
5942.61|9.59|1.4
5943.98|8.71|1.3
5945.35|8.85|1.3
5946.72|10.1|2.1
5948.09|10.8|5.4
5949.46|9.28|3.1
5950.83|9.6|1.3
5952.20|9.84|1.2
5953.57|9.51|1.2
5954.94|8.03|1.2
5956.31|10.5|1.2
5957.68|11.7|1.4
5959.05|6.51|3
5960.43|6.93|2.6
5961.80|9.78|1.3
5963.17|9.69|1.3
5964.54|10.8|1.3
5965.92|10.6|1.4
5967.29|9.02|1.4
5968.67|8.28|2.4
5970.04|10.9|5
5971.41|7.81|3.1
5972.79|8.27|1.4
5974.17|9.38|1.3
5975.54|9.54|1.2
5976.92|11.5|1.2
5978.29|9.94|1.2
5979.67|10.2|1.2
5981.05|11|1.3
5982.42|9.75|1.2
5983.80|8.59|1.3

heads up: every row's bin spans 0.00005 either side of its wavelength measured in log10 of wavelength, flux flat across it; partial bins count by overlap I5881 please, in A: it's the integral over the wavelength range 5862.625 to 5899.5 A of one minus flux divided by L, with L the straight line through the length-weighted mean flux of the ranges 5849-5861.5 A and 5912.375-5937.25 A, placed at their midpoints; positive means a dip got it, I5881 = 2.79 A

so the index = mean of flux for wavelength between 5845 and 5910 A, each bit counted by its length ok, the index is 9.55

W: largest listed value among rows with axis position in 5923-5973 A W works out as 14.1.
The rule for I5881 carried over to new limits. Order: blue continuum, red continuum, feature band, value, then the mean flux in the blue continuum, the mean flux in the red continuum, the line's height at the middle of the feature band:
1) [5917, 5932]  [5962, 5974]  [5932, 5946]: -0.9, 9.75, 9.43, 9.65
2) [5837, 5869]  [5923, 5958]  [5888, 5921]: 4.7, 10.5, 10.1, 10.2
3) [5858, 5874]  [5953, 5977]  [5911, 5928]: 0.6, 10.4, 9.32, 9.84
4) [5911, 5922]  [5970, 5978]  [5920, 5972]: -3.1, 8.94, 9.48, 9.22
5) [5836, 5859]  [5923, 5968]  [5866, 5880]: -0.1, 10.4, 9.85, 10.3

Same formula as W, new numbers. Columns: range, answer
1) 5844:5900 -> 17.8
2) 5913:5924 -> 11.8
